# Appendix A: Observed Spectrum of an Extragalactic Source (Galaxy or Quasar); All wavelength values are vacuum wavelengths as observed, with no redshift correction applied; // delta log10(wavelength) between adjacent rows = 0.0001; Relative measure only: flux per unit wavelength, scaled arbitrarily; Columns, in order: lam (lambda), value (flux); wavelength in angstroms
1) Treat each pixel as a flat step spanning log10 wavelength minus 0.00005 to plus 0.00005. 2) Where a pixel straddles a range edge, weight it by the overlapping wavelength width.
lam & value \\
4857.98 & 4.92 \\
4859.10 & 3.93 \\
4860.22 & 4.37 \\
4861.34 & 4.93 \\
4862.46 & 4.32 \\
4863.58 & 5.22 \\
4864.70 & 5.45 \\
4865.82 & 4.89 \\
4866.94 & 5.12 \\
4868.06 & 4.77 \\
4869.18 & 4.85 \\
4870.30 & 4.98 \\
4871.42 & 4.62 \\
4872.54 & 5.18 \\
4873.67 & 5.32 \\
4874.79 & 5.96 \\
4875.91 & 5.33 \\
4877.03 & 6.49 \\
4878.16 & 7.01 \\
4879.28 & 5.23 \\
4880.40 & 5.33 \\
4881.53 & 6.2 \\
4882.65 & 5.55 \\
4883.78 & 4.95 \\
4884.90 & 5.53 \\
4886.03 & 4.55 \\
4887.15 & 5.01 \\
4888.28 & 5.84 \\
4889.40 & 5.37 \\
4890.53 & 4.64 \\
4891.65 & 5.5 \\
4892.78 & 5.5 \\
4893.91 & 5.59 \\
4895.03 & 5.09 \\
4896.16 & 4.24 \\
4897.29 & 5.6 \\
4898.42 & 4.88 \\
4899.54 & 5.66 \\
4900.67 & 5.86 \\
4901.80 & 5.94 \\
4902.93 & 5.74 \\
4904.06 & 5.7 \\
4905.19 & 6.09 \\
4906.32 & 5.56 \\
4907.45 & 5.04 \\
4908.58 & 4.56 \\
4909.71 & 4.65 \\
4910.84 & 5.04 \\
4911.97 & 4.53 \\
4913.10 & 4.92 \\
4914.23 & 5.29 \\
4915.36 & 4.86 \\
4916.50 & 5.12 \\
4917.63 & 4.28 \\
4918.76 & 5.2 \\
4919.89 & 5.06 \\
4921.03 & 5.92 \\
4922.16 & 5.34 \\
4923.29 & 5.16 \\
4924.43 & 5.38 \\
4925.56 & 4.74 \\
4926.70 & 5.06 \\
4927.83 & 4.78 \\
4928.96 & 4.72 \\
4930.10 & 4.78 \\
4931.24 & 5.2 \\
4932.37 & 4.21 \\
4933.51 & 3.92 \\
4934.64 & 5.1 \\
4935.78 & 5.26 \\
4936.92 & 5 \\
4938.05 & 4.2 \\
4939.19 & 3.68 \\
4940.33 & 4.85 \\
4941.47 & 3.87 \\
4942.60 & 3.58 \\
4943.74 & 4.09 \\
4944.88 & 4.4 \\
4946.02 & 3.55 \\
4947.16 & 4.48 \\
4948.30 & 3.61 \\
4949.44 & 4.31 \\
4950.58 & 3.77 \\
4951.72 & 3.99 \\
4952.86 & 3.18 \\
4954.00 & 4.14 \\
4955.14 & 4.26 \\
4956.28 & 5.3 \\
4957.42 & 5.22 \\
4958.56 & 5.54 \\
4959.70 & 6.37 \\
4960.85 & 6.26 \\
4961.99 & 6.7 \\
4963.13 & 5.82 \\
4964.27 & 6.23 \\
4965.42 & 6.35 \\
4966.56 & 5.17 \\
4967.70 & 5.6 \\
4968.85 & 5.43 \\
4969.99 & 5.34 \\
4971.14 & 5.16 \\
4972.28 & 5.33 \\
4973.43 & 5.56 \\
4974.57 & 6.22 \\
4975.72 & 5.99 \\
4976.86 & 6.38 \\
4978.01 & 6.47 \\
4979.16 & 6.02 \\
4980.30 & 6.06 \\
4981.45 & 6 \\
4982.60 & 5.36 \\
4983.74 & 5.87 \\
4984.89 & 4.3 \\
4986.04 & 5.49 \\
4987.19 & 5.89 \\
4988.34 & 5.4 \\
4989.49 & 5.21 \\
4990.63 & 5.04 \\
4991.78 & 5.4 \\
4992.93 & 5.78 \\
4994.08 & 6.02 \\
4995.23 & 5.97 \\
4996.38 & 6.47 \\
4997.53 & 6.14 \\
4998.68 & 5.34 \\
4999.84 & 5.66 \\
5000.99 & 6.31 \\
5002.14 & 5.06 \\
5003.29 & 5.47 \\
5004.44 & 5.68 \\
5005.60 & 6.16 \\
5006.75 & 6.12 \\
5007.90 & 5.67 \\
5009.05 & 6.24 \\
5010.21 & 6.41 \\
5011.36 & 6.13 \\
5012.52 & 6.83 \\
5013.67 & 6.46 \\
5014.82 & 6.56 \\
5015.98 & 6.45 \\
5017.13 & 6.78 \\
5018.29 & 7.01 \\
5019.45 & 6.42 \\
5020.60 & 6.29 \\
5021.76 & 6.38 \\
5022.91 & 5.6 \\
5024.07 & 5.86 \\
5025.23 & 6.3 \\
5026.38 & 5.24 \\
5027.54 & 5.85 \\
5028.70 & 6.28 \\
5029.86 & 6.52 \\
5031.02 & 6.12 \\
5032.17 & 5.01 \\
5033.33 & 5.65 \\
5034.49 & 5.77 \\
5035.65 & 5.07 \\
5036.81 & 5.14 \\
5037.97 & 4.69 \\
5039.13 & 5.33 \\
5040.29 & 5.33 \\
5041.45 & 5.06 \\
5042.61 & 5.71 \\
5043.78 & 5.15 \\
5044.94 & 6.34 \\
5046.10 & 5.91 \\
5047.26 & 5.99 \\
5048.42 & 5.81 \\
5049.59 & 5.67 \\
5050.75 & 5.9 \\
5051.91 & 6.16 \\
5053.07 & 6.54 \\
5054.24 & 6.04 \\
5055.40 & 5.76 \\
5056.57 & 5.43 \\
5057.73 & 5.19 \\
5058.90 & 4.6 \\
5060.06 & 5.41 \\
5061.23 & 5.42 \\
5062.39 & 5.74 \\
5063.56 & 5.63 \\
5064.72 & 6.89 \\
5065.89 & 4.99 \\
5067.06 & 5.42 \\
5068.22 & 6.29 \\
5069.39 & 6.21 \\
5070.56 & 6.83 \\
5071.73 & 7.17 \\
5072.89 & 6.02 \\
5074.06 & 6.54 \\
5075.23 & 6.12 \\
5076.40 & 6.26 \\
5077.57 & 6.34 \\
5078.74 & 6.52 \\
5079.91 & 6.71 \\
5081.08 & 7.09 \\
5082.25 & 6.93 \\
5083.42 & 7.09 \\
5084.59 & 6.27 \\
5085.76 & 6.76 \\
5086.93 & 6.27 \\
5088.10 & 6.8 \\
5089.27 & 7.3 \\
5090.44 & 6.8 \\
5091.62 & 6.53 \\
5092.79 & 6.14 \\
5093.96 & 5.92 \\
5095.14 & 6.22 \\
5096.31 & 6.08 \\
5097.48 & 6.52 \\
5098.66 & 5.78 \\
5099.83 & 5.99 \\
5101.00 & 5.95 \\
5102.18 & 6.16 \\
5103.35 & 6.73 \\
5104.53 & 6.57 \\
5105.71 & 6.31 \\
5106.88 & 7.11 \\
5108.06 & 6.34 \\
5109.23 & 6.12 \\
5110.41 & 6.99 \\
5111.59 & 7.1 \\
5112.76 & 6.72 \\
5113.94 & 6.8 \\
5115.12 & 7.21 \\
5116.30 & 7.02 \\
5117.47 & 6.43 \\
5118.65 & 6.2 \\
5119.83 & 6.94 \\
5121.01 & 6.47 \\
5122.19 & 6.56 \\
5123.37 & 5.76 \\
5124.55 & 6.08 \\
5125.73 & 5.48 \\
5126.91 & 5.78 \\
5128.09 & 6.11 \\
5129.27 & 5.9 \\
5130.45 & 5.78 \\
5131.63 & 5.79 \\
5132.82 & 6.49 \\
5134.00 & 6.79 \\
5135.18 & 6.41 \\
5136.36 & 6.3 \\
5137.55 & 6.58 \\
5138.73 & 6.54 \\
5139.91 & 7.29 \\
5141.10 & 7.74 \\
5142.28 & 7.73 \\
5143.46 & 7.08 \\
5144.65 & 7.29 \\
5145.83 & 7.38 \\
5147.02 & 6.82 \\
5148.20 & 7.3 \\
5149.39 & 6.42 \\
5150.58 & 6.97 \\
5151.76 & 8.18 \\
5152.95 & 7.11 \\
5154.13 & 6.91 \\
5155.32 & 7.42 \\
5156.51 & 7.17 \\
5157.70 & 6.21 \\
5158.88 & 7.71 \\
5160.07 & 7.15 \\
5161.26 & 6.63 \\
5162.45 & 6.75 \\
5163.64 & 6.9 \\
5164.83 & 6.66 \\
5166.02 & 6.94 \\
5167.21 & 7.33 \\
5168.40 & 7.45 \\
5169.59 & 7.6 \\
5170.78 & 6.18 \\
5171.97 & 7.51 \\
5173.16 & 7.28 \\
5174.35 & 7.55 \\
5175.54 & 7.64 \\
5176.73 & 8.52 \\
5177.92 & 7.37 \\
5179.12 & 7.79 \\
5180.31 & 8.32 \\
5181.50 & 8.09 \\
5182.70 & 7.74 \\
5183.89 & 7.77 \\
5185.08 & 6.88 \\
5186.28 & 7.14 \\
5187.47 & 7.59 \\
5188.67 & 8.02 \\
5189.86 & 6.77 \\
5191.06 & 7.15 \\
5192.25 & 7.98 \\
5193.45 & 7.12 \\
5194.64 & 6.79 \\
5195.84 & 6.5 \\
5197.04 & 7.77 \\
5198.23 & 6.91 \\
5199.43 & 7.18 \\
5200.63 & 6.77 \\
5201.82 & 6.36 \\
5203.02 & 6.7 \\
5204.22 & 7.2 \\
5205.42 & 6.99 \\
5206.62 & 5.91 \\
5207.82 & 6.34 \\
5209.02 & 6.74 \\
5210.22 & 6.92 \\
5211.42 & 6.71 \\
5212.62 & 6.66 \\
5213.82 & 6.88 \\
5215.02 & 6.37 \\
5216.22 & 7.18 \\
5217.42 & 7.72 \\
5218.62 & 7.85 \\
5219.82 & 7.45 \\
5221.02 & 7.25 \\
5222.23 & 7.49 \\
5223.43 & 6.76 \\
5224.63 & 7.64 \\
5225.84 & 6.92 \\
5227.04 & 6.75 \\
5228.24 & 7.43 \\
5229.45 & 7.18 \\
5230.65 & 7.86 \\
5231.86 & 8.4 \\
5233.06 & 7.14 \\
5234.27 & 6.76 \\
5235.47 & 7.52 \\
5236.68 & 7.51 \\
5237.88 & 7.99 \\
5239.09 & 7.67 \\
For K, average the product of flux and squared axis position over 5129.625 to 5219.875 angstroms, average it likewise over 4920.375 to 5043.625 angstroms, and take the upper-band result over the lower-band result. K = 1.41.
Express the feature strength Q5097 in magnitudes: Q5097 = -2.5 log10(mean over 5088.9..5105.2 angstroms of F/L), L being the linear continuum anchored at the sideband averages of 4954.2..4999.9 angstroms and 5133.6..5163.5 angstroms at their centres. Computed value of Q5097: 0.052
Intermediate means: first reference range 5.69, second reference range 7.03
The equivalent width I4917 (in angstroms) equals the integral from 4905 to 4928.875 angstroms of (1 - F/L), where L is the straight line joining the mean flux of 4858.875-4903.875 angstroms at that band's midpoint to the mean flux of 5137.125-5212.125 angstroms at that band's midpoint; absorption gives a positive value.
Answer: 2.0 angstroms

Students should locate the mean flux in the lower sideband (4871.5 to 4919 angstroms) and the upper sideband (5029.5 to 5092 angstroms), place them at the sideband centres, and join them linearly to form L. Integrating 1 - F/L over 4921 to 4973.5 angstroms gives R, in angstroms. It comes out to 6.3 angstroms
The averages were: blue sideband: 5.32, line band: 4.88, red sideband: 6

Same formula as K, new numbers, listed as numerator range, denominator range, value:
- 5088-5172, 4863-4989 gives 1.40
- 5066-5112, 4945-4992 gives 1.28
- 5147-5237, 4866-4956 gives 1.62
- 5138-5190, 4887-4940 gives 1.59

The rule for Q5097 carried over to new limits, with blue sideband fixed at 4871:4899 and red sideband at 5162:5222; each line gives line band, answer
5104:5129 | 0.04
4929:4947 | 0.28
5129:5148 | 0.02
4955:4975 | 0.03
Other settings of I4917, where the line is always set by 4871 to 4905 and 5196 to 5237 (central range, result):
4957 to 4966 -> -0.4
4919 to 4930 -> 1.0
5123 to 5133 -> 1.1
